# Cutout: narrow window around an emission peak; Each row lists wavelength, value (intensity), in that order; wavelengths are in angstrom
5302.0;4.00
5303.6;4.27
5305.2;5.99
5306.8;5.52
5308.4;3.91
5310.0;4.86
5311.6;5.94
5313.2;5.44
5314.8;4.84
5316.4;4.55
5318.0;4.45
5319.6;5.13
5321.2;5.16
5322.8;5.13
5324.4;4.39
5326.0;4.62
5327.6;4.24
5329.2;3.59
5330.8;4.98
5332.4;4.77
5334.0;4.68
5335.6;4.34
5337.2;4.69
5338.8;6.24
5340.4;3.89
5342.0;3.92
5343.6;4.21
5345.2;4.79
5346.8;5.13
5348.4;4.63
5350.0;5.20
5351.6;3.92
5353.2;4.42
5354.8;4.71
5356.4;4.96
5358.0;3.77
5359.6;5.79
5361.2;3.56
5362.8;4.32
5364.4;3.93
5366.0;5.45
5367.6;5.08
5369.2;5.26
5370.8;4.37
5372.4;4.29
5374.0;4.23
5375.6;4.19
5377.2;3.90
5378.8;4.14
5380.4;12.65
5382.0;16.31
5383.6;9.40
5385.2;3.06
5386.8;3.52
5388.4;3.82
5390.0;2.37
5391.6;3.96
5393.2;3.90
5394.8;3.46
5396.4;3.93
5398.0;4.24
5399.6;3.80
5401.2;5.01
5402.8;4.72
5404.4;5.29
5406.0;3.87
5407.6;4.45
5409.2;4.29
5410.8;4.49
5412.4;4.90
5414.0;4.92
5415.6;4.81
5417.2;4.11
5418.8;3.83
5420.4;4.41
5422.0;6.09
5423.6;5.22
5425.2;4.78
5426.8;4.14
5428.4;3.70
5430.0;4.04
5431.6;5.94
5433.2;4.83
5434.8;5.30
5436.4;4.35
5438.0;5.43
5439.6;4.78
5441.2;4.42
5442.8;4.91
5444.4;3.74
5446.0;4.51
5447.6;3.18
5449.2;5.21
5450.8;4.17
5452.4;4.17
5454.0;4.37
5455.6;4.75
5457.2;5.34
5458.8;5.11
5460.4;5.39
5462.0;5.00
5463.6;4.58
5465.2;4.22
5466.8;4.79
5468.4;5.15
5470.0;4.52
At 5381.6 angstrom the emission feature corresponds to Hbeta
